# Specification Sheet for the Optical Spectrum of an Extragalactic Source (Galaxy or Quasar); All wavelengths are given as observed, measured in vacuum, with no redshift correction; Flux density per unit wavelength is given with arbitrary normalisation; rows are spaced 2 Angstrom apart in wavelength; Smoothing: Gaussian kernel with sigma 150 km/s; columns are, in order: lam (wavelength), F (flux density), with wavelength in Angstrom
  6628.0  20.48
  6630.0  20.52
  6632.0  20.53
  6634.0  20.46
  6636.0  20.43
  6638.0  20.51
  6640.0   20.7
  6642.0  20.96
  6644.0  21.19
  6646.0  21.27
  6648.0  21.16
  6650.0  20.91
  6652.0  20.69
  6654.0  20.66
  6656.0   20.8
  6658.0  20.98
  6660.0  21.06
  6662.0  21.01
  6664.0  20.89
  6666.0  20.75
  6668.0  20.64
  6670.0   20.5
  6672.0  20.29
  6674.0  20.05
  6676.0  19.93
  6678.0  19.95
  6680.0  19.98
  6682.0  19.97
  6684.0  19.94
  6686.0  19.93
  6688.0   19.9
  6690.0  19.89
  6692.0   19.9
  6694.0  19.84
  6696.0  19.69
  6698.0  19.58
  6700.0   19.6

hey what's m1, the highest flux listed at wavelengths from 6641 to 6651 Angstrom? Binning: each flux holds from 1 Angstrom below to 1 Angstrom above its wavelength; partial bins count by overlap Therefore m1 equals 21.27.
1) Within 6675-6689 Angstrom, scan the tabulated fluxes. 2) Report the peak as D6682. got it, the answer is 19.98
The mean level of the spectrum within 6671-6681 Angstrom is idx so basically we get 20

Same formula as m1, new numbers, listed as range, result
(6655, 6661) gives 21.06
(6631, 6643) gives 20.96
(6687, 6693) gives 19.9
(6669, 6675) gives 20.5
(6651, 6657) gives 20.8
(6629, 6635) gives 20.53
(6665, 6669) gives 20.75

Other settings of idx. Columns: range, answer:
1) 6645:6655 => 20.9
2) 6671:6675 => 20.2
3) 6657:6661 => 21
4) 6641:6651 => 21.1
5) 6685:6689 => 19.9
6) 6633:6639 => 20.5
